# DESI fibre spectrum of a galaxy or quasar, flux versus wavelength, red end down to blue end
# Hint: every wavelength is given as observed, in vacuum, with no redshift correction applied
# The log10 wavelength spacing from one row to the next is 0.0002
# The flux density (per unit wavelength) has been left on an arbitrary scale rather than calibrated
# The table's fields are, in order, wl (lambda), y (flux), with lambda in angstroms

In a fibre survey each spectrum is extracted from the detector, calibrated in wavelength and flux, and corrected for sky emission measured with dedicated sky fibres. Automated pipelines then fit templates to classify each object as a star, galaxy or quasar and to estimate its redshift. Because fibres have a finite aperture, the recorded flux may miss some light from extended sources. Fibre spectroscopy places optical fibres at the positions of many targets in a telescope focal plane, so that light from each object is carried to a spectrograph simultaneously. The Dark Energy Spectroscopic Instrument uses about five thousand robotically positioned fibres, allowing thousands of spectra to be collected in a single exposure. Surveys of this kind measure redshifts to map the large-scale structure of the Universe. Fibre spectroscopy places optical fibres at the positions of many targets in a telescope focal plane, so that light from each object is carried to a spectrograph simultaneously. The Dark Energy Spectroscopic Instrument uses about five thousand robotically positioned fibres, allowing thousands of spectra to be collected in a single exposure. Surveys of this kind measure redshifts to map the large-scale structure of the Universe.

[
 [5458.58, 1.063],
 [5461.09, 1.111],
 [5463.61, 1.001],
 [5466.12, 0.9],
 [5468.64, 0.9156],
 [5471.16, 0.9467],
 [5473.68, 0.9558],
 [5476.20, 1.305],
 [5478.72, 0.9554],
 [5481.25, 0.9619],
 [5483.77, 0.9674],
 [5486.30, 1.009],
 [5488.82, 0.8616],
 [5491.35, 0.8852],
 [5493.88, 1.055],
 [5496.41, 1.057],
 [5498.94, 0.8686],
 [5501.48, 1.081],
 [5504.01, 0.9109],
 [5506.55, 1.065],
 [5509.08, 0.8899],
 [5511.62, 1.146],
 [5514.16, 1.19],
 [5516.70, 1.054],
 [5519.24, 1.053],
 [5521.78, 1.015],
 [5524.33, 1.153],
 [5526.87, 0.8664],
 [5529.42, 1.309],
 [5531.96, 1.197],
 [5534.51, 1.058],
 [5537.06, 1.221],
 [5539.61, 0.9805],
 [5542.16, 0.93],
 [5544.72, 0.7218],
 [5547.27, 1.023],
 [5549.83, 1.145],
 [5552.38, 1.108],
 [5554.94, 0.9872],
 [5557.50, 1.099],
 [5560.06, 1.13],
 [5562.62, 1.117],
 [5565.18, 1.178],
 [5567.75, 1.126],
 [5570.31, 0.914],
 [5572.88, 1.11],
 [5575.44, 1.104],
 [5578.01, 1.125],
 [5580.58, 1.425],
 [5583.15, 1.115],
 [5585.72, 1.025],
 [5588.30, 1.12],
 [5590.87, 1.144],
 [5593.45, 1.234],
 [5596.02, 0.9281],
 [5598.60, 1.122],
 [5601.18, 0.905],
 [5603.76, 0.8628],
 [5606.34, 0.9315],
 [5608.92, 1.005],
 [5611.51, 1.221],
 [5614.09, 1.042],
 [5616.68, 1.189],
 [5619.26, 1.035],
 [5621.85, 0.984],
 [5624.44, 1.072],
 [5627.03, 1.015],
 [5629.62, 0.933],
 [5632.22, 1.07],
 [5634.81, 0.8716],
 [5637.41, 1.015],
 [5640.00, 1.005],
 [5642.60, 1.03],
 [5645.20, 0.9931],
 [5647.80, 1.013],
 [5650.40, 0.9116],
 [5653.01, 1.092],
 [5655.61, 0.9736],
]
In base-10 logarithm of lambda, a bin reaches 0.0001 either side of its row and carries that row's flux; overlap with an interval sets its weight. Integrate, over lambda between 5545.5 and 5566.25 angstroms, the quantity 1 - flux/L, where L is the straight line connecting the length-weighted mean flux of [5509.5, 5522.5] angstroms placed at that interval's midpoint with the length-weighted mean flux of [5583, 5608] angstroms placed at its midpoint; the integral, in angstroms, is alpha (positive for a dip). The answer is -0.6 angstroms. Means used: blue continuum 1.08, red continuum 1.03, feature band 1.09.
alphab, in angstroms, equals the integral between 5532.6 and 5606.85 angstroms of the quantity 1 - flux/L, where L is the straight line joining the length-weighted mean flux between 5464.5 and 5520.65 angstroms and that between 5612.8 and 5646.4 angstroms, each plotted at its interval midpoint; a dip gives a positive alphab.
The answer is -4.1 angstroms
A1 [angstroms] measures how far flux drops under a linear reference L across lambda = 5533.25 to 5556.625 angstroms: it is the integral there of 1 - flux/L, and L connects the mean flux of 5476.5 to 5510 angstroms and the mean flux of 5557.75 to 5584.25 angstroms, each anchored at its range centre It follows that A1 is 1.3 angstroms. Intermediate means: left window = 0.977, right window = 1.13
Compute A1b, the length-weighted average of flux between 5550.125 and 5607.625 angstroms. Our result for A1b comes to 1.08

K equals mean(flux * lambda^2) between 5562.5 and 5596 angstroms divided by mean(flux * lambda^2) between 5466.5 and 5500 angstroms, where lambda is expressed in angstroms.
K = 1.19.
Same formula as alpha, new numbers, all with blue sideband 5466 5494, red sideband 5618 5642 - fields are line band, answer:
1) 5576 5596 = -3.19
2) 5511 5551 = -3.26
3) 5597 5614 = -0.20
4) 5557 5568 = -1.59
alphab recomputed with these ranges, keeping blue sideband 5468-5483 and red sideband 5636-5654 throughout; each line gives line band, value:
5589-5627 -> -1.6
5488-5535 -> -1.4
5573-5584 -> -2.0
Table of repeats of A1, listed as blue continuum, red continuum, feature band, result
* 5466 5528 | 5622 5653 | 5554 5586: -3.7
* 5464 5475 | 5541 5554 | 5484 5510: -0.4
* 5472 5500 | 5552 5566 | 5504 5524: -0.4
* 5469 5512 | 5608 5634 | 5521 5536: -1.4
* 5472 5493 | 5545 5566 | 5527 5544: -0.5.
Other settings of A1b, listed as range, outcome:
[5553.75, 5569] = 1.11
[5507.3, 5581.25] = 1.08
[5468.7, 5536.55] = 1.03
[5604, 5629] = 1.04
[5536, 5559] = 1.02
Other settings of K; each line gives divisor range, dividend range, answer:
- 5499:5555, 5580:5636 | 1.03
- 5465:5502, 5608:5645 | 1.11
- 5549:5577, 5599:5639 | 0.95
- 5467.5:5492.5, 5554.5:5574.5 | 1.15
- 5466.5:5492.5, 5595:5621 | 1.10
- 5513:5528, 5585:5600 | 1.07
